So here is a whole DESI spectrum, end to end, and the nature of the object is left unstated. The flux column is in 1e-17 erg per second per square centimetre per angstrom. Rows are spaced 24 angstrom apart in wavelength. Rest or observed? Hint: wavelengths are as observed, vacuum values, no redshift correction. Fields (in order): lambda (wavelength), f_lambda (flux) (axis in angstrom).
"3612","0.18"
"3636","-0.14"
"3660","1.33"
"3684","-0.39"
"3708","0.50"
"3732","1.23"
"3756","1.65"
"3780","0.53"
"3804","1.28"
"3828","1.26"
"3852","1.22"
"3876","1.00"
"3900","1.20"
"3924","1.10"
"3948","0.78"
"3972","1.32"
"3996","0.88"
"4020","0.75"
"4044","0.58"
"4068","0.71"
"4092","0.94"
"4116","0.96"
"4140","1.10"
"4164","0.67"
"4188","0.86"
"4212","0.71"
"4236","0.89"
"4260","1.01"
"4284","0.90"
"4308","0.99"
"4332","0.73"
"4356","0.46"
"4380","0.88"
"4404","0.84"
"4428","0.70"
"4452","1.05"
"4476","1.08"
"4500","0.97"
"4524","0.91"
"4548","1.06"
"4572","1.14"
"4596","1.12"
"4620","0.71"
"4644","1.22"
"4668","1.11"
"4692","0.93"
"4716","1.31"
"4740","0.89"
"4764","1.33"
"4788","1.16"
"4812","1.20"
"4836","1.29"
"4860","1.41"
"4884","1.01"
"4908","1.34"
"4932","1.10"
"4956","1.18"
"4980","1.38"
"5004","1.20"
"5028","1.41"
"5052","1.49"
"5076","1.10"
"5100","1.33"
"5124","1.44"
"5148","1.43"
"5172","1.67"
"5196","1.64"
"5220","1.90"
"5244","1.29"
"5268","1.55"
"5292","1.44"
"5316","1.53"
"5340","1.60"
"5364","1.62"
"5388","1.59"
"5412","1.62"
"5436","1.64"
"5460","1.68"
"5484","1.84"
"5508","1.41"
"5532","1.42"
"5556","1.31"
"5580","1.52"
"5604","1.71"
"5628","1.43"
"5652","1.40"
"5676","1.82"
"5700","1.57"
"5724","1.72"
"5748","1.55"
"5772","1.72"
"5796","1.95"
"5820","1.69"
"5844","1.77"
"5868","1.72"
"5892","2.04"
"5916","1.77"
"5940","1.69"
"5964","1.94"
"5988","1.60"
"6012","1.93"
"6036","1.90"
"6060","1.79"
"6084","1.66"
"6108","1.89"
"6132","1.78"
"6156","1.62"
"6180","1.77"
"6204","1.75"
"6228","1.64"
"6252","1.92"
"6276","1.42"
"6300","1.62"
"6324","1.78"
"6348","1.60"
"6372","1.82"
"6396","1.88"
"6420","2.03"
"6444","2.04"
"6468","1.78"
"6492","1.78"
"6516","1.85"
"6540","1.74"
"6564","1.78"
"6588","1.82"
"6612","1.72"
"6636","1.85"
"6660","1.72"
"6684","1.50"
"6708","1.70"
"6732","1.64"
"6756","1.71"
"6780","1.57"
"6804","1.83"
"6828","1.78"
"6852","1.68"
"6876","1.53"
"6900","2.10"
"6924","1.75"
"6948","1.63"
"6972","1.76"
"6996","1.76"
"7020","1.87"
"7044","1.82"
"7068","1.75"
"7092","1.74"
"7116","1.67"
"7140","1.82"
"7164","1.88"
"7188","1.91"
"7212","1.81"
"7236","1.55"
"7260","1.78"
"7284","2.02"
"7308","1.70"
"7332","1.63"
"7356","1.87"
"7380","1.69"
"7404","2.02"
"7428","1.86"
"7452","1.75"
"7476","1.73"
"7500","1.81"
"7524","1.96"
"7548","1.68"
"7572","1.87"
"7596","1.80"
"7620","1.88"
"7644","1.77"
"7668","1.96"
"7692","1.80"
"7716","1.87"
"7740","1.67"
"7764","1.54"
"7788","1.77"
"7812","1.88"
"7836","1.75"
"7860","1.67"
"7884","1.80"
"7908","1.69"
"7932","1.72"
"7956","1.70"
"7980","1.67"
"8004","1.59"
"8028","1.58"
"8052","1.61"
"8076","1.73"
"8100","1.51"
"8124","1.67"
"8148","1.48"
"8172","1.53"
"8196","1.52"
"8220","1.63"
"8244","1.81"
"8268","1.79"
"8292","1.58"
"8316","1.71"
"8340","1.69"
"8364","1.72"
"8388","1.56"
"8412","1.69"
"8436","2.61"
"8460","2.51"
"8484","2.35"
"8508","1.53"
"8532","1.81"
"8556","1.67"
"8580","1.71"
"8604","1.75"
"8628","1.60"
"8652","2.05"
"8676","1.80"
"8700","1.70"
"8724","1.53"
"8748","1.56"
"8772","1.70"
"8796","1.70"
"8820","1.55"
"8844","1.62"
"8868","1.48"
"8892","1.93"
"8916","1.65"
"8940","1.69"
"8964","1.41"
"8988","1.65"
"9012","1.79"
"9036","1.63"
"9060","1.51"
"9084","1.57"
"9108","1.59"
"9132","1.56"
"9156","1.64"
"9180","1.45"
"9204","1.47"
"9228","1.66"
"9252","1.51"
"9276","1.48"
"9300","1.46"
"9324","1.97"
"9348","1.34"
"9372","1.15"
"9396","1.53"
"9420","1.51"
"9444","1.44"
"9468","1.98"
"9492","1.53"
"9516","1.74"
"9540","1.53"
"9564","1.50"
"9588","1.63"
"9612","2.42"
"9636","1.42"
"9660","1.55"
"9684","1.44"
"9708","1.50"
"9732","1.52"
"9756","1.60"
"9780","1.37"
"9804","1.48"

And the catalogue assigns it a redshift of 0.287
